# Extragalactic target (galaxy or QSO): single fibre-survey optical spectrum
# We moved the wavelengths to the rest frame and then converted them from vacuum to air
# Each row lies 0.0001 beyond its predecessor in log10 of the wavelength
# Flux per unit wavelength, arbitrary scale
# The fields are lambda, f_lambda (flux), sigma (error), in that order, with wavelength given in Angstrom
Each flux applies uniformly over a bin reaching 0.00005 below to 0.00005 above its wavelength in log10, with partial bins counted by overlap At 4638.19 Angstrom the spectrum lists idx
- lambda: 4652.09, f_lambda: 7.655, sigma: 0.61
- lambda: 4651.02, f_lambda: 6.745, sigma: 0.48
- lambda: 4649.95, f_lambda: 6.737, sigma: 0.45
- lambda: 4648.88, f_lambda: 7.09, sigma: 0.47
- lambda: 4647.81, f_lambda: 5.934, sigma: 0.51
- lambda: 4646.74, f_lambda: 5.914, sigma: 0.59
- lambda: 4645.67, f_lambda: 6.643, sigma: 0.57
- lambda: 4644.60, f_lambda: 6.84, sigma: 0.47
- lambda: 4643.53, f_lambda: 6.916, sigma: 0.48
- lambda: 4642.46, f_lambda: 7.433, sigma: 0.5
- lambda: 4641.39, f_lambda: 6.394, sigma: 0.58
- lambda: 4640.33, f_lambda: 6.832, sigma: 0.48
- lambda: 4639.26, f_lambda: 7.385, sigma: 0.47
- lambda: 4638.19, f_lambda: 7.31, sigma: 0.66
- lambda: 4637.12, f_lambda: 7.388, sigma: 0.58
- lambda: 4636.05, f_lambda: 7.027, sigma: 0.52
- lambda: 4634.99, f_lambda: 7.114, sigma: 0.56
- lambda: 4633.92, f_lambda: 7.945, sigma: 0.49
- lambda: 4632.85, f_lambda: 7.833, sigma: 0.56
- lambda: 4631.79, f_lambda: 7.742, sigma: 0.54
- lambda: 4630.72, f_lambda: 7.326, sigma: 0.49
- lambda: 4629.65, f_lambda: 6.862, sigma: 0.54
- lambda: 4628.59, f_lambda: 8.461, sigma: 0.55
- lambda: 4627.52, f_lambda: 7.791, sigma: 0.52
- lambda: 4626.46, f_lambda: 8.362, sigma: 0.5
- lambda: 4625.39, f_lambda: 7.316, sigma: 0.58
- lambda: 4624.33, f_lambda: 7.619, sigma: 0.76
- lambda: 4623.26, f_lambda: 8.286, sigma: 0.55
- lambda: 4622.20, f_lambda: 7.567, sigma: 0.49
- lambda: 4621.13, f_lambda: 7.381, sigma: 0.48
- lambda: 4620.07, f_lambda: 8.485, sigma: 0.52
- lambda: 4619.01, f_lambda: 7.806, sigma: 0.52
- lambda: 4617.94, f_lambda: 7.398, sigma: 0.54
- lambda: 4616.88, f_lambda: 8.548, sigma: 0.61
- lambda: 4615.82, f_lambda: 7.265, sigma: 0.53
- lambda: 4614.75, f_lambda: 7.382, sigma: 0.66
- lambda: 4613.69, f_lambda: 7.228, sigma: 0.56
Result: 7.31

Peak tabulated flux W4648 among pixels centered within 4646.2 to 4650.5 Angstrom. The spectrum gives 7.09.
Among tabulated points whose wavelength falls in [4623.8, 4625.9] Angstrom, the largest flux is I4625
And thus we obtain 7.619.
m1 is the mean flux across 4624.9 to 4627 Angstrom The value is 7.85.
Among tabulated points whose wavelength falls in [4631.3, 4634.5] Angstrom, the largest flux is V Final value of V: 7.945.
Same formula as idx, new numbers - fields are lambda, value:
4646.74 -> 5.914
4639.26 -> 7.385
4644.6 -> 6.84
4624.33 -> 7.619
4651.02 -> 6.745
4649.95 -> 6.737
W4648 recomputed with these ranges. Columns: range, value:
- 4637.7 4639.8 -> 7.385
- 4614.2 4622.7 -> 8.548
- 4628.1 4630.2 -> 8.461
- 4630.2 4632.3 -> 7.742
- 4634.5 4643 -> 7.433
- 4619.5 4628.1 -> 8.485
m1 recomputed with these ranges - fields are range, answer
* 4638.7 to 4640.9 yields 7.11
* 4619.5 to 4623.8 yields 7.93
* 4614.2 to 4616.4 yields 7.35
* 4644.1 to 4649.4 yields 6.48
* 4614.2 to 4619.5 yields 7.67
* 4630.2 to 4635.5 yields 7.59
